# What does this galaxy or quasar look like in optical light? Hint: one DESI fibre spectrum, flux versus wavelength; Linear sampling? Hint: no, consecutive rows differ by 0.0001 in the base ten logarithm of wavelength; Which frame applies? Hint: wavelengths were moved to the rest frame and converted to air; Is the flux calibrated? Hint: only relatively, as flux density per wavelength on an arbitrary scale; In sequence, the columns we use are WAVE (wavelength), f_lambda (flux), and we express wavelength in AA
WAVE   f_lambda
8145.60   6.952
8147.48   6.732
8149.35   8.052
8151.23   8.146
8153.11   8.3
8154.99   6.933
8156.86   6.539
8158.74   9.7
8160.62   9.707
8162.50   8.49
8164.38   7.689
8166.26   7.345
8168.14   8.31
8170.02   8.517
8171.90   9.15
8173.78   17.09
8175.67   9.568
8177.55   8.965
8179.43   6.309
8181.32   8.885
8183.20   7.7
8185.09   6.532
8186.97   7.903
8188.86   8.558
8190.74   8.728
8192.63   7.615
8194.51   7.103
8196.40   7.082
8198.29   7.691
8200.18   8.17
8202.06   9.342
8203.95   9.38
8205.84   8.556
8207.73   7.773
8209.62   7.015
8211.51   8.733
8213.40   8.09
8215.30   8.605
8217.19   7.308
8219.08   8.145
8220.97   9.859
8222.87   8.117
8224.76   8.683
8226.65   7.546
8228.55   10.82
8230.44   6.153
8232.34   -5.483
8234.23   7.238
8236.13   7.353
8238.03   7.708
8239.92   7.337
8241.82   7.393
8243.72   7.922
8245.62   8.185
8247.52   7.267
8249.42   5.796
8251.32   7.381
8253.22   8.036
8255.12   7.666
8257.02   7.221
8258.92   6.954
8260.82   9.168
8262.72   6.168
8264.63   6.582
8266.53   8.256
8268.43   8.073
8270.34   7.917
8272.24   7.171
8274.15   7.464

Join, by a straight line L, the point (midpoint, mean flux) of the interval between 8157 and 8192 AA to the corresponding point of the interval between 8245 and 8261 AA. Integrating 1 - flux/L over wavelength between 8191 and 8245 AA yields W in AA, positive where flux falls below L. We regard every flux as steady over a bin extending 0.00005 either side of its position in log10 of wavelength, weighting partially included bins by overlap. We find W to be 3.2 AA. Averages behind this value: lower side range 8.78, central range 7.56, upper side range 7.43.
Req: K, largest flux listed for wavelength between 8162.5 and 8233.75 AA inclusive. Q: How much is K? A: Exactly 17.09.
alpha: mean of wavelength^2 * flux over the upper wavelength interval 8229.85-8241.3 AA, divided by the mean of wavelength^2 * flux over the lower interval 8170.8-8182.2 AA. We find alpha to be 0.5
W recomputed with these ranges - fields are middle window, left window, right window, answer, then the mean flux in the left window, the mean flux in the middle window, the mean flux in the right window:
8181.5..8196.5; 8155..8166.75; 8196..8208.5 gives 1.0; 8.18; 7.75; 8.35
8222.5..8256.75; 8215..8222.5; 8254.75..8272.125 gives 4.6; 8.44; 6.94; 7.54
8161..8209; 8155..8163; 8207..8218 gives -1.8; 8.43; 8.5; 7.93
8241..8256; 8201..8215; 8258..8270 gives 0.6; 8.42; 7.45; 7.55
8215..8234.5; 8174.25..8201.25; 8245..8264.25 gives 1.9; 8.08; 6.94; 7.35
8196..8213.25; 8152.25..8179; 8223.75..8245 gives -1.3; 8.97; 8.23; 6.64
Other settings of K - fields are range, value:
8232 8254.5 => 8.185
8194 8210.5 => 9.38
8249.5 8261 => 9.168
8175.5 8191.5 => 9.568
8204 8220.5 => 8.733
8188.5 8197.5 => 8.728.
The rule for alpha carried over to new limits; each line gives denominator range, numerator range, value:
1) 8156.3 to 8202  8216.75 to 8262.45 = 0.86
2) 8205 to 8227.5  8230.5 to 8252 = 0.76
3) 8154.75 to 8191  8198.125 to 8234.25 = 0.89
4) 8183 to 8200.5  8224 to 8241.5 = 0.84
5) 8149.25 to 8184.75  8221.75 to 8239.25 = 0.76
